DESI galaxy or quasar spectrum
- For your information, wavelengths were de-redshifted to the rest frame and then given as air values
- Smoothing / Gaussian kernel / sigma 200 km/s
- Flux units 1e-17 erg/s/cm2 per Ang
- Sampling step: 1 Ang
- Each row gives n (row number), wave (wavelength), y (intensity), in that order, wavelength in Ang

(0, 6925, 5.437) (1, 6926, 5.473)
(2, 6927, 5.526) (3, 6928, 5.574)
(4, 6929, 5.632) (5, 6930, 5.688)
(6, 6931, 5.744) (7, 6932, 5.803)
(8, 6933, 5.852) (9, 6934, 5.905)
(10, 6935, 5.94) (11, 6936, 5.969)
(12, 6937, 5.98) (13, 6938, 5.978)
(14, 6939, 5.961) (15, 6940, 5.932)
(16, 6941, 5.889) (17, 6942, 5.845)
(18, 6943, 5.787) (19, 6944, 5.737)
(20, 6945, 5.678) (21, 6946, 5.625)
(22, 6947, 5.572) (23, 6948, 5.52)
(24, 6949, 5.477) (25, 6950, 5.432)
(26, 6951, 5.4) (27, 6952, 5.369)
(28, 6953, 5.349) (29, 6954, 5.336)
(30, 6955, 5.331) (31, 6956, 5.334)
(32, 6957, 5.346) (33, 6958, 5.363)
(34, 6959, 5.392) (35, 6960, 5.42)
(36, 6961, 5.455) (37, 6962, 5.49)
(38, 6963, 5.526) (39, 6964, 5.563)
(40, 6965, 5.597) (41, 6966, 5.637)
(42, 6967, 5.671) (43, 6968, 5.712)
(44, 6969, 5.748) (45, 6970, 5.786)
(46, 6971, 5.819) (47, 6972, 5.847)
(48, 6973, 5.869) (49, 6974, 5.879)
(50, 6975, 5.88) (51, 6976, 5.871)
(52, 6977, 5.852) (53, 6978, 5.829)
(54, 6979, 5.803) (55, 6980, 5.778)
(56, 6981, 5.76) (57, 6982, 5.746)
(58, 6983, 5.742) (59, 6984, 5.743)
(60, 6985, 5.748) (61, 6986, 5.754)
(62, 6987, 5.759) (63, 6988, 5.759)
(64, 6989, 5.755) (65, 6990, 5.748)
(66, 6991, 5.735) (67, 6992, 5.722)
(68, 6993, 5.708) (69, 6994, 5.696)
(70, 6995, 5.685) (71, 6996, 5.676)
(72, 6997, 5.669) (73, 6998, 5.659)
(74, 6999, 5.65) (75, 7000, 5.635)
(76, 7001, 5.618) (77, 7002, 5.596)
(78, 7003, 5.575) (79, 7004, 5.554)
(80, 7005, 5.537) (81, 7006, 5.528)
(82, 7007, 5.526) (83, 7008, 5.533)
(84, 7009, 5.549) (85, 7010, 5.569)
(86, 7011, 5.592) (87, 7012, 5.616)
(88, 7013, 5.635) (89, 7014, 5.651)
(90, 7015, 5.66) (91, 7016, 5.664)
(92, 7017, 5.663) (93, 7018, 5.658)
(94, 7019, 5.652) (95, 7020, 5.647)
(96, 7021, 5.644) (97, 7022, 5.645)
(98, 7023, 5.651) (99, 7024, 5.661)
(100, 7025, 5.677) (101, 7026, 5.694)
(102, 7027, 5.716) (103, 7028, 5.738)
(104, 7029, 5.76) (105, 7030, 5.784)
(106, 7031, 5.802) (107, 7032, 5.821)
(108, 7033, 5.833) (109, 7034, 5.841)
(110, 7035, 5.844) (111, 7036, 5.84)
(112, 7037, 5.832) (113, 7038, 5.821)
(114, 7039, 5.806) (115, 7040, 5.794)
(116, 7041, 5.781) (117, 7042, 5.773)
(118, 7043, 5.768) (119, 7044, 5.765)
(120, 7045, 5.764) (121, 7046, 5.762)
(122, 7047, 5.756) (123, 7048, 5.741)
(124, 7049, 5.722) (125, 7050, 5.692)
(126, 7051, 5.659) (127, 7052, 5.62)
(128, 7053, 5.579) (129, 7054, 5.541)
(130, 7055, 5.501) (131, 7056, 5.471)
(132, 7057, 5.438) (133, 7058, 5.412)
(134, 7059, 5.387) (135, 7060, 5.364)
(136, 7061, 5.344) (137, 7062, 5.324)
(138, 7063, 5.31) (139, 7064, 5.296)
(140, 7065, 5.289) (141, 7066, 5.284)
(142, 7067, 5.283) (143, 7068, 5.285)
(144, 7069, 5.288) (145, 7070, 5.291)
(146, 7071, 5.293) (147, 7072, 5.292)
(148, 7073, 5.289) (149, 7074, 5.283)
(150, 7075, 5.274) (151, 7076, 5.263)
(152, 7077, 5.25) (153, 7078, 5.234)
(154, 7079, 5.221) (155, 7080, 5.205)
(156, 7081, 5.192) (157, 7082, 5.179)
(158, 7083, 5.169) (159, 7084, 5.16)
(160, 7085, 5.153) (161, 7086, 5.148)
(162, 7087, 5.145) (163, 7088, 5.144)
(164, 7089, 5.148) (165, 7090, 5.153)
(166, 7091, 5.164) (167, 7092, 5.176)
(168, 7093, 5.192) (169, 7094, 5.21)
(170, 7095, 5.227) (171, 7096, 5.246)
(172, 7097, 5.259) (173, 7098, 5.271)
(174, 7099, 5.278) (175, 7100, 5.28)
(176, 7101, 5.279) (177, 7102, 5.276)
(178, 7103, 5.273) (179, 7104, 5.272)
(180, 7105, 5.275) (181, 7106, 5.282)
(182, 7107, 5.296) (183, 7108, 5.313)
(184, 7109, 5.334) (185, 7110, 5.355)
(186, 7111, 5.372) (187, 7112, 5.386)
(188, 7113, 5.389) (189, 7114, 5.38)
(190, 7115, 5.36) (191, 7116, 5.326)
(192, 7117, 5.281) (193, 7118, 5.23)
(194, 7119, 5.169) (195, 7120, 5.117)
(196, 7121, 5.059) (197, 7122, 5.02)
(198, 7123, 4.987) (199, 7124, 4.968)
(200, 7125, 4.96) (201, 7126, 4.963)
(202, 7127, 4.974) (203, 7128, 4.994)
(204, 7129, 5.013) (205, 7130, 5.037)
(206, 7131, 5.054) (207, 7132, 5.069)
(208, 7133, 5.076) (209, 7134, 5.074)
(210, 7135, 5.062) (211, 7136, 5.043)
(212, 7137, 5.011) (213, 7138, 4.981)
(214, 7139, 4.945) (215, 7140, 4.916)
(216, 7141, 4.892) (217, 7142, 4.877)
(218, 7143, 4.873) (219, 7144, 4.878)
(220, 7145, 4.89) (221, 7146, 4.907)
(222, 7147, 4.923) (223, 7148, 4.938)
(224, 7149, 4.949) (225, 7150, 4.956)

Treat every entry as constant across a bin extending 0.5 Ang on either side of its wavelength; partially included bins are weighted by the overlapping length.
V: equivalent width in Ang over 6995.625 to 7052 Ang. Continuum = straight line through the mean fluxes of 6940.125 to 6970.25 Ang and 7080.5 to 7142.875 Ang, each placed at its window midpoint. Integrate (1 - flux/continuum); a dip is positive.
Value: -3.29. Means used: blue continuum 5.55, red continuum 5.16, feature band 5.69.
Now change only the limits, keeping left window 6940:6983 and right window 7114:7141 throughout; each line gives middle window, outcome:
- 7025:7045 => -1.5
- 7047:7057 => -0.5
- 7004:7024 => -0.6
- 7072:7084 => 0.0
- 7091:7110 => -0.4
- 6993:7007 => -0.3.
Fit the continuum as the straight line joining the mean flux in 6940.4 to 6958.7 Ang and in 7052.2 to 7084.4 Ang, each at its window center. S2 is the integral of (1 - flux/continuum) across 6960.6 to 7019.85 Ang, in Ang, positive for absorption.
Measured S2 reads -2.52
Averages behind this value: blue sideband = 5.52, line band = 5.68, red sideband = 5.32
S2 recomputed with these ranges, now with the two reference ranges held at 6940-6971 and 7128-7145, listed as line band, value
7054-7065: -0.3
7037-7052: -1.4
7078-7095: -0.1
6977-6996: -1.0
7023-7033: -0.8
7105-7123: -0.7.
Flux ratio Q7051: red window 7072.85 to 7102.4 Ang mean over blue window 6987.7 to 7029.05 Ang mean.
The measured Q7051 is 0.9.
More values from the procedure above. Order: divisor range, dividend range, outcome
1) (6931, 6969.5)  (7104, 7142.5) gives 0.91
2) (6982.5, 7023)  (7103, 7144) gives 0.91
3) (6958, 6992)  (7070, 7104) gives 0.91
